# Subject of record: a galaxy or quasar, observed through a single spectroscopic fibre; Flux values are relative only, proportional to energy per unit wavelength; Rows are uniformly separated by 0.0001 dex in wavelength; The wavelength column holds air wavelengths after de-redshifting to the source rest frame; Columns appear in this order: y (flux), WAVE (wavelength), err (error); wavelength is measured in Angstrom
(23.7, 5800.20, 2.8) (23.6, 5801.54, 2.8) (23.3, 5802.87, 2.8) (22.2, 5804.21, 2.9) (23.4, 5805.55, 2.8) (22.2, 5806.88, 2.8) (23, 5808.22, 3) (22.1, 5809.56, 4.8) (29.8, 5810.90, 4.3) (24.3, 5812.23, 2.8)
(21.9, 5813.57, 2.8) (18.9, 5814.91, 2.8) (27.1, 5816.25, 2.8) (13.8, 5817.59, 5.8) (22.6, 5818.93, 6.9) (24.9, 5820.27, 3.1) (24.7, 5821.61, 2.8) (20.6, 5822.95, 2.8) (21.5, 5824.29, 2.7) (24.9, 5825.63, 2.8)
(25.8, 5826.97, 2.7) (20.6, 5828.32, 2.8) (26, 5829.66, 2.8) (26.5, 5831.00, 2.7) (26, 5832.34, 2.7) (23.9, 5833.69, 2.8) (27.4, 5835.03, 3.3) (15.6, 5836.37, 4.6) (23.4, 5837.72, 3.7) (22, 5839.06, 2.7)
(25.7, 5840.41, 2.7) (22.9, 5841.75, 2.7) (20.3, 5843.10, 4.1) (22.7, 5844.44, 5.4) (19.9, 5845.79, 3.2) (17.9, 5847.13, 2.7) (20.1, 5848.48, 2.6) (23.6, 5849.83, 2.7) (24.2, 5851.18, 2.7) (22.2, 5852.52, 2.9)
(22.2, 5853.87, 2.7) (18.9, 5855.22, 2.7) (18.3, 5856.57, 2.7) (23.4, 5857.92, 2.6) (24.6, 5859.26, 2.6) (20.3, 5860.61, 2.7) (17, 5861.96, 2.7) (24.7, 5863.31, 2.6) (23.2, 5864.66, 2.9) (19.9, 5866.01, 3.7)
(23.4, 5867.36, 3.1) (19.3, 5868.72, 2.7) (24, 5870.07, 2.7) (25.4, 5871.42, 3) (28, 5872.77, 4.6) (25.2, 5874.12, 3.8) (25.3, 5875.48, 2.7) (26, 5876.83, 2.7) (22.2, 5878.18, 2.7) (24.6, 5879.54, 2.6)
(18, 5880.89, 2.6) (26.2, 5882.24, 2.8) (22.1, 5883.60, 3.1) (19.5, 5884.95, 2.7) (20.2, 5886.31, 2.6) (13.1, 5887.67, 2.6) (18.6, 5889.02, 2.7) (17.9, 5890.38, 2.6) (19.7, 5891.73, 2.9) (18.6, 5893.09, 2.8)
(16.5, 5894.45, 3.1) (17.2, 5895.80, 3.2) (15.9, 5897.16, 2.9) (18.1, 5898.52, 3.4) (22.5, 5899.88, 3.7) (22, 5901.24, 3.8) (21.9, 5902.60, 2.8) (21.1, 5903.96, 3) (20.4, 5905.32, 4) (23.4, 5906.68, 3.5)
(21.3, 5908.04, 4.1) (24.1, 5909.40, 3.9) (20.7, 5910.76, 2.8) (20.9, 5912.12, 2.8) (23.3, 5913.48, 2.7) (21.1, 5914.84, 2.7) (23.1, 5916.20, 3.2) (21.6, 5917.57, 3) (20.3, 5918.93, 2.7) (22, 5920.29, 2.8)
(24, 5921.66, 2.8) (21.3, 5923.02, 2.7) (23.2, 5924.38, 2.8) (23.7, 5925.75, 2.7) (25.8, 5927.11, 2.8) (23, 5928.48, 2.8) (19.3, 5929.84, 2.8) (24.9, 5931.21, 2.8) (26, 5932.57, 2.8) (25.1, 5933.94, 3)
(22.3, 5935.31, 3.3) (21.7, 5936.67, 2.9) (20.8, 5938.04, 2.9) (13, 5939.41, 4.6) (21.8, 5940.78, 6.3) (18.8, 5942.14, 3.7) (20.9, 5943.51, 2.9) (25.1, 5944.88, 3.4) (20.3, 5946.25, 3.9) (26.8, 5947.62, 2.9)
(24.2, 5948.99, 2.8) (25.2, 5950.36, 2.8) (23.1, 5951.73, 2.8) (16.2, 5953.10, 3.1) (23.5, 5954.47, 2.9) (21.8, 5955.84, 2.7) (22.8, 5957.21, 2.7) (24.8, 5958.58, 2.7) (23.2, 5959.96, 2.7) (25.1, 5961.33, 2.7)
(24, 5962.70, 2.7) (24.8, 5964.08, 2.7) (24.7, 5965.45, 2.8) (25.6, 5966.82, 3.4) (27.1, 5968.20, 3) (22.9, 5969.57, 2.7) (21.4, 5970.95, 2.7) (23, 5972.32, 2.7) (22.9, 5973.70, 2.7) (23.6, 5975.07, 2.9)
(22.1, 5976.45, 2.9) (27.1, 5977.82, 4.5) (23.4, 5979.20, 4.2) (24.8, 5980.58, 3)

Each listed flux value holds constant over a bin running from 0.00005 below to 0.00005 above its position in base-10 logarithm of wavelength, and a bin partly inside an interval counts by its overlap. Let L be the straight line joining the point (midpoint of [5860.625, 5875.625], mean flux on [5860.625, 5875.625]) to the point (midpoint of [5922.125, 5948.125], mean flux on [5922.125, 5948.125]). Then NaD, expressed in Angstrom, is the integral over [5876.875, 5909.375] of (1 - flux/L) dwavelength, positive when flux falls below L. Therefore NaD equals 3.57 Angstrom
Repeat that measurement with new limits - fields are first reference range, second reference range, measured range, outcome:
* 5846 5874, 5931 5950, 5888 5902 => 2.25 Angstrom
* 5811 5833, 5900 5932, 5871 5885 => -0.81 Angstrom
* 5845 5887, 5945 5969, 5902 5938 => 1.01 Angstrom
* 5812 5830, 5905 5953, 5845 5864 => 1.05 Angstrom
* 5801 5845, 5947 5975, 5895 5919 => 2.46 Angstrom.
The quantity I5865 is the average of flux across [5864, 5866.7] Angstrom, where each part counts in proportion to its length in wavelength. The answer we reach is 21.6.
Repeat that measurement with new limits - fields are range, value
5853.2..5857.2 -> 19.8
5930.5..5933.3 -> 25.4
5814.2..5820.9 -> 21.4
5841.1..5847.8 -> 20.7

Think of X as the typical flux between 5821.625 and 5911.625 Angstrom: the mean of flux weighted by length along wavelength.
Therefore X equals 21.8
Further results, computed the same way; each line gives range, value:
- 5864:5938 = 21.8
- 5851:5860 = 21.9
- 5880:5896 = 19.1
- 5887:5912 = 19.6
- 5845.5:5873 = 21.9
